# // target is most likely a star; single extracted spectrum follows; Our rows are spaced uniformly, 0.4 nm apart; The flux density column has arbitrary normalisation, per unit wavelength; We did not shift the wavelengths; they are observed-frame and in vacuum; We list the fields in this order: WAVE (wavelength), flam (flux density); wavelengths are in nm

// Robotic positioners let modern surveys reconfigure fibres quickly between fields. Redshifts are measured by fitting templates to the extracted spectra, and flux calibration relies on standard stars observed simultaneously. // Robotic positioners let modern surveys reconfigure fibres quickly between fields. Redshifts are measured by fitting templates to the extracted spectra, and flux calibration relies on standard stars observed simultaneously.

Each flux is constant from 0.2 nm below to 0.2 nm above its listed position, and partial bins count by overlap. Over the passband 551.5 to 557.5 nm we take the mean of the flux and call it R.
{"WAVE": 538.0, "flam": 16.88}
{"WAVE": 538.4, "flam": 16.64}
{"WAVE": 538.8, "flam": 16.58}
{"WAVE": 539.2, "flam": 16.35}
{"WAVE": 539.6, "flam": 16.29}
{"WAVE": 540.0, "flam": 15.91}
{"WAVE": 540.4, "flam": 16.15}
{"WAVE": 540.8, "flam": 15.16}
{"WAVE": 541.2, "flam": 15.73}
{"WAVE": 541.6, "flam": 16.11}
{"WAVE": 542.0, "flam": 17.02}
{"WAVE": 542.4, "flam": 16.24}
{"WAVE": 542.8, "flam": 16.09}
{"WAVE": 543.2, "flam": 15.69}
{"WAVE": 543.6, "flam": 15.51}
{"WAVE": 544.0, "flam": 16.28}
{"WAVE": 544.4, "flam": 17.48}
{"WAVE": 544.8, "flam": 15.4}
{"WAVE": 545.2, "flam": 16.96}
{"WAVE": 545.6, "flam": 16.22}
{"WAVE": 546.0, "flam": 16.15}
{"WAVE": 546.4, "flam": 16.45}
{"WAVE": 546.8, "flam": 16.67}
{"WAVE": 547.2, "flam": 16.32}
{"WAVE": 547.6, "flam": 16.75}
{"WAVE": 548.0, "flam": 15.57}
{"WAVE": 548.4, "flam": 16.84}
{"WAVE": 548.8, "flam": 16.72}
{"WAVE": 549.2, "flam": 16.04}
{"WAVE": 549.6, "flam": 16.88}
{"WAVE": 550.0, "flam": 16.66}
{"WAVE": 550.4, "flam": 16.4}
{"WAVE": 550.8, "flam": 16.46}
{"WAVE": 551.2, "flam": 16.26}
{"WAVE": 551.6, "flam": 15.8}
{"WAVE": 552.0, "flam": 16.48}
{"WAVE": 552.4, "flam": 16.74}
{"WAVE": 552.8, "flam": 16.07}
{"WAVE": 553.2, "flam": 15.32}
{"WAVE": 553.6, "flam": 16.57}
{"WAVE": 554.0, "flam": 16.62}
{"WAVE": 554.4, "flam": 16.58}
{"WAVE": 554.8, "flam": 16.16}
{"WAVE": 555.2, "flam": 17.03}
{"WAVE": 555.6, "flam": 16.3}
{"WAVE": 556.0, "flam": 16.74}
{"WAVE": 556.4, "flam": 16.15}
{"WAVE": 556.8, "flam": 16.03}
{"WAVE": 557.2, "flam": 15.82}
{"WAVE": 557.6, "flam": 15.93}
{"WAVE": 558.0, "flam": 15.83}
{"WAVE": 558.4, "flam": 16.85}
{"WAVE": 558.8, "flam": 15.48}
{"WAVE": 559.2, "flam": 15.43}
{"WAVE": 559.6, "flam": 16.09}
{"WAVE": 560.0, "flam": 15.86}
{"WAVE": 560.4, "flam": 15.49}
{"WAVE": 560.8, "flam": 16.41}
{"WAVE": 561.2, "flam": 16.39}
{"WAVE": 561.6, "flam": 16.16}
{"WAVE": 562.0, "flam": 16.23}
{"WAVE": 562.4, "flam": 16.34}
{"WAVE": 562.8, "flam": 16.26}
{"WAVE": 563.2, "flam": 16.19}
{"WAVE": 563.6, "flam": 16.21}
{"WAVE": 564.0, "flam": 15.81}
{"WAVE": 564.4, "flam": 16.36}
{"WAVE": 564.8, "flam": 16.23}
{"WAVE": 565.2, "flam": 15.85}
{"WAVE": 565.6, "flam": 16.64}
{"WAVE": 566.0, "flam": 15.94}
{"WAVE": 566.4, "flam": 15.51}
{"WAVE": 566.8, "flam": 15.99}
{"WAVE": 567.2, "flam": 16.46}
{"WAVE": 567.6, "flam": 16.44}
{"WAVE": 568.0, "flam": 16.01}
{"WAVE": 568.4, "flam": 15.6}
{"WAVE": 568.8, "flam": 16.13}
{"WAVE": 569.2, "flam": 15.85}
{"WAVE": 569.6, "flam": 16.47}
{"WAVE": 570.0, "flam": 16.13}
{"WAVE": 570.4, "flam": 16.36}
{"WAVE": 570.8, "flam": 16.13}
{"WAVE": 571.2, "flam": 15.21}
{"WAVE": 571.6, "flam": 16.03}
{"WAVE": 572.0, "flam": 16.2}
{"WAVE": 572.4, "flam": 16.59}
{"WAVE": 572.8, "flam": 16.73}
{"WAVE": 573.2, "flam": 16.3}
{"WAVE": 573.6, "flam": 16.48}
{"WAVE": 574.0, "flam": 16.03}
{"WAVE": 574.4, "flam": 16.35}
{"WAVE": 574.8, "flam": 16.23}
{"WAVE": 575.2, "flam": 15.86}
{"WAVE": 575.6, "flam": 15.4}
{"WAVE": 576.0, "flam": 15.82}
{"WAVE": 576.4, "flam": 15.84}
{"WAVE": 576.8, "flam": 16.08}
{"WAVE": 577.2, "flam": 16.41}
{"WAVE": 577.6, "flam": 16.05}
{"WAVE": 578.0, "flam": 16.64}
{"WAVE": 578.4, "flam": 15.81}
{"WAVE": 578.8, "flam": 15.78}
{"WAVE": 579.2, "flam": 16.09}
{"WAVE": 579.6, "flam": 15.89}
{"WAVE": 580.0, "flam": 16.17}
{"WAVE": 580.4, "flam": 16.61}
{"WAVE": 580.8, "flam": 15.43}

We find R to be 16.3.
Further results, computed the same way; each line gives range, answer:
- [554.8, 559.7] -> 16.1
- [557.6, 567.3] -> 16.1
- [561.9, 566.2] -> 16.2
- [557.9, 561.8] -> 16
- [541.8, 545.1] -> 16.2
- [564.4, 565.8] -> 16.3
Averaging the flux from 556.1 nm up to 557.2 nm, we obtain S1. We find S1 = 16.1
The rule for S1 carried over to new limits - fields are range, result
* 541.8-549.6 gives 16.4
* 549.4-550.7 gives 16.6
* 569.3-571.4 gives 16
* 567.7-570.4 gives 16.1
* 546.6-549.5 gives 16.4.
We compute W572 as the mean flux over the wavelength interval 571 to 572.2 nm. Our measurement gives 15.8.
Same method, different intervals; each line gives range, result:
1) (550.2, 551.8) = 16.2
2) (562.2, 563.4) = 16.3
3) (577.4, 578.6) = 16.2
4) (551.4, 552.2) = 16.1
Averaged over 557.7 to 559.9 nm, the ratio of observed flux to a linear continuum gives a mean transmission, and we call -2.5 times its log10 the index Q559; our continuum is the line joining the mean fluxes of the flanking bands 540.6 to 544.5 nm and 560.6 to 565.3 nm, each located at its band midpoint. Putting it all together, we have 0.02 mag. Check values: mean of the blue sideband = 16.1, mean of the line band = 15.9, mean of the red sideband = 16.2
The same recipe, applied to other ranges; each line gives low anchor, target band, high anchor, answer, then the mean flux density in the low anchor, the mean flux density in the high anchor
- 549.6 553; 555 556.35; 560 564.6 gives -0.02 mag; 16.4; 16.2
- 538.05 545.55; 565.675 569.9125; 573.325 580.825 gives 0.00 mag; 16.2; 16.1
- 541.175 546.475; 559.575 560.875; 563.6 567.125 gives 0.01 mag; 16.2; 16.1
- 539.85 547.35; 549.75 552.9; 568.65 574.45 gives -0.01 mag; 16.2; 16.2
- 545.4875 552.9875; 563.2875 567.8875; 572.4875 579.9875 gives 0.01 mag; 16.4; 16.1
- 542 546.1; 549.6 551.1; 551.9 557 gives -0.01 mag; 16.2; 16.4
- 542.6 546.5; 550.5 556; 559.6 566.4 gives -0.01 mag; 16.2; 16.1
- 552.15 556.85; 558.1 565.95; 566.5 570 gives 0.01 mag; 16.4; 16.1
